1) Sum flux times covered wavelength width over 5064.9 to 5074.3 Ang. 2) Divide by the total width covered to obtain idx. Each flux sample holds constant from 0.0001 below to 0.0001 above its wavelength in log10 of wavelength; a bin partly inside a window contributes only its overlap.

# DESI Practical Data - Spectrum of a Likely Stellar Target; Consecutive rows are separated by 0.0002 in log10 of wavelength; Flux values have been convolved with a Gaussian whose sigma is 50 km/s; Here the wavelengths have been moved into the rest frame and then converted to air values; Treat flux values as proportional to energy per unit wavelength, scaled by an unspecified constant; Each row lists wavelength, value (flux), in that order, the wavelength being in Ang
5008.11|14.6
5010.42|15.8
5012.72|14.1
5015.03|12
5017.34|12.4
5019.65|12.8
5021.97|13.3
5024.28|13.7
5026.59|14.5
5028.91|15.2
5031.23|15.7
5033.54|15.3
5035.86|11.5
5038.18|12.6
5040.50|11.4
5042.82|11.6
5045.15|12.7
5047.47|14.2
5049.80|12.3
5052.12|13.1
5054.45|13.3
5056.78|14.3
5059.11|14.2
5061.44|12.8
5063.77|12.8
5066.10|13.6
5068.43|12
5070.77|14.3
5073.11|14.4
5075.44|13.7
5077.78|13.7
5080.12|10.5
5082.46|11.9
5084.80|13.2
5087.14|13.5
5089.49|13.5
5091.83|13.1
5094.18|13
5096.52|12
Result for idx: 13.6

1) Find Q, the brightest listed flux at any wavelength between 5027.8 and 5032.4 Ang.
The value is 15.7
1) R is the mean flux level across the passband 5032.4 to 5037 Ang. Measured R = 13.4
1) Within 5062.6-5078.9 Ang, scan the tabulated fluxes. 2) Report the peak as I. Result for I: 14.4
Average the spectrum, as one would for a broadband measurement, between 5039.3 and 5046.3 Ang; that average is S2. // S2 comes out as 11.9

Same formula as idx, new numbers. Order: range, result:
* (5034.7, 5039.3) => 12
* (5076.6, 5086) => 12.3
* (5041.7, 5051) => 12.7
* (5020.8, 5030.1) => 14.2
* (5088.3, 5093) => 13.3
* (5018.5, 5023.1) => 13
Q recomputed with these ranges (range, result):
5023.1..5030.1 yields 15.2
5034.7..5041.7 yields 12.6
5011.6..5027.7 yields 14.5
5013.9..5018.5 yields 12.4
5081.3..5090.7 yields 13.5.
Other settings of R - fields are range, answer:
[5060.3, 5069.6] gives 12.8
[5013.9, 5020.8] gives 12.4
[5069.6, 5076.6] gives 14.1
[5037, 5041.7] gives 12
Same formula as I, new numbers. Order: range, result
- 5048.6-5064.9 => 14.3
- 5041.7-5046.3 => 12.7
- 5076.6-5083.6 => 13.7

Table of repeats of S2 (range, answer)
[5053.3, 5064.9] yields 13.5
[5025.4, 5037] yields 14.4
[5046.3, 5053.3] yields 13.2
